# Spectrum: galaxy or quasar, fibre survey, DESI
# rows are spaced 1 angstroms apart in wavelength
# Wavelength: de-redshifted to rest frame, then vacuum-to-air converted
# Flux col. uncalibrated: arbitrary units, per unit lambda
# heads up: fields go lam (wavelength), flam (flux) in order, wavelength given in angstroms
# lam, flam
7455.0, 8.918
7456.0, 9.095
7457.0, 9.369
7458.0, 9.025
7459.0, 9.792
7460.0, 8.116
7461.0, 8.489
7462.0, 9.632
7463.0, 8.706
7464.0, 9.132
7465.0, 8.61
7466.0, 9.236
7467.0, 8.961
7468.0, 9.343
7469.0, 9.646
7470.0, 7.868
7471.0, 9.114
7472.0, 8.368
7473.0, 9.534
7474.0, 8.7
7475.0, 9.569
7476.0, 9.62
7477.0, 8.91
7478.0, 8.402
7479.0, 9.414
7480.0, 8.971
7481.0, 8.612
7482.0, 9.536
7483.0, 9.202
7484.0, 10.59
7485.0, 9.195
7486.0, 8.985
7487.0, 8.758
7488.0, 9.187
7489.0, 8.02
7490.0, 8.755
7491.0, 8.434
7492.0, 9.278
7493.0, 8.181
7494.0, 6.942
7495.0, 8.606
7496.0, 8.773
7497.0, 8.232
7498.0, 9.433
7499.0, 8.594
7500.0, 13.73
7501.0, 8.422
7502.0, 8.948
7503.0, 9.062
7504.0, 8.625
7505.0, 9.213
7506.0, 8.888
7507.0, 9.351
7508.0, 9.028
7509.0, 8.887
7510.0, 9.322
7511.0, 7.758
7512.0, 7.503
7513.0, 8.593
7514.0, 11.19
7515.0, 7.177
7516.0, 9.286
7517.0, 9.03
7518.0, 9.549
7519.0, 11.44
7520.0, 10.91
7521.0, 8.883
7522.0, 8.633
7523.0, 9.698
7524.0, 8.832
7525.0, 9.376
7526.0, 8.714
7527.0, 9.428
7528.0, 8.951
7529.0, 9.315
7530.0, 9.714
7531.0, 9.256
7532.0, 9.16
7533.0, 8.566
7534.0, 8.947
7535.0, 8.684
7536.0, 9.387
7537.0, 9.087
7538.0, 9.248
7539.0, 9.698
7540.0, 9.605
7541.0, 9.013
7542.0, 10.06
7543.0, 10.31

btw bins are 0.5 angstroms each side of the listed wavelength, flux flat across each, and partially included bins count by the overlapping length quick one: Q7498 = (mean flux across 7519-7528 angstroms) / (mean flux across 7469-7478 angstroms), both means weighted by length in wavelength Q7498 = 1.0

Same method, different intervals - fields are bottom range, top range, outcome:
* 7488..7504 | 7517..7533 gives 1.06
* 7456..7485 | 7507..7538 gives 1.01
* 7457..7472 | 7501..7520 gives 1.01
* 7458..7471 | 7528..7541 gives 1.03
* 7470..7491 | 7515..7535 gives 1.03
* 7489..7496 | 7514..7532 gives 1.12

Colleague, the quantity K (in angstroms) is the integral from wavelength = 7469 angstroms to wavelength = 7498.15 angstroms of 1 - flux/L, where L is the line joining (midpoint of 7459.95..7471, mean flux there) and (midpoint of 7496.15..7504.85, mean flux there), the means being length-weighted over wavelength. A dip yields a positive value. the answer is 0.85 angstroms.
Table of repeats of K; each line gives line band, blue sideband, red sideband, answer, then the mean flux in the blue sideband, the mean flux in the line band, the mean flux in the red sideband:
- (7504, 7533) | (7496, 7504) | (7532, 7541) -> 0.32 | 9.39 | 9.16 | 9.15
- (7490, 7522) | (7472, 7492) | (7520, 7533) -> 0.28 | 9.06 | 9.06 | 9.21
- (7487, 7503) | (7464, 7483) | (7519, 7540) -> 0.40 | 9.03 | 8.9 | 9.29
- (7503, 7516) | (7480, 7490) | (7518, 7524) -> 1.01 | 9.09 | 8.82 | 9.79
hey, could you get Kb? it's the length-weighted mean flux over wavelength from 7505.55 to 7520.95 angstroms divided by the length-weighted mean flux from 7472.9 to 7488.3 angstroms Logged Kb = 1.0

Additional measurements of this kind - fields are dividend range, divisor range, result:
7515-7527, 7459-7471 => 1.05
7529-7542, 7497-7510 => 0.99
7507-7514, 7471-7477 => 0.96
